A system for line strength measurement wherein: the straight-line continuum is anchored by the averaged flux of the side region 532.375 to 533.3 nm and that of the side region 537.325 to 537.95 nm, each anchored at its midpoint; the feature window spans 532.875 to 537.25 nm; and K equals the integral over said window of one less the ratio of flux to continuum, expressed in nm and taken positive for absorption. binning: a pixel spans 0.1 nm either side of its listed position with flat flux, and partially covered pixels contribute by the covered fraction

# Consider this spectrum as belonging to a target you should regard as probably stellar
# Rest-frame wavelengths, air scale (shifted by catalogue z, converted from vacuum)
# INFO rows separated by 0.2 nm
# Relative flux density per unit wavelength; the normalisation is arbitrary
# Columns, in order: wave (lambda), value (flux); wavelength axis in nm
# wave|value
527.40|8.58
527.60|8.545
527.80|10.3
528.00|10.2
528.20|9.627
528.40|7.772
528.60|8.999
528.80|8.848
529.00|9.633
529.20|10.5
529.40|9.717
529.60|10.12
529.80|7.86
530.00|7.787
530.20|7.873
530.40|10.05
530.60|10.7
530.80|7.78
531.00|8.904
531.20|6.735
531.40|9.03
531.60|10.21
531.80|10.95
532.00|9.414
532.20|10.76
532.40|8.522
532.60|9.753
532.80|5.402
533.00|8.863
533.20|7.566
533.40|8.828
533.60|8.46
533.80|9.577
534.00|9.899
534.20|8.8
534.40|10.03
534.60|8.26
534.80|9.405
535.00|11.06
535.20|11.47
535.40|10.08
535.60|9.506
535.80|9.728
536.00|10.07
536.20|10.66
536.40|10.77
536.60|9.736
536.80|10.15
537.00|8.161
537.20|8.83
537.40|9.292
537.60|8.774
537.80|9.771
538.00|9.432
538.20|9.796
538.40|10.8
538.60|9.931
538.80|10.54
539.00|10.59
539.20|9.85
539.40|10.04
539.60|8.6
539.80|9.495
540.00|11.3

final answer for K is -0.48 nm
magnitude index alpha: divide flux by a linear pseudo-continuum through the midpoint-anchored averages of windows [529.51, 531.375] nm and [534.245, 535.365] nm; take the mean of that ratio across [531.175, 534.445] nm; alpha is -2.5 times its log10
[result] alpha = 0.04 mag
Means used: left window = 8.65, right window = 9.99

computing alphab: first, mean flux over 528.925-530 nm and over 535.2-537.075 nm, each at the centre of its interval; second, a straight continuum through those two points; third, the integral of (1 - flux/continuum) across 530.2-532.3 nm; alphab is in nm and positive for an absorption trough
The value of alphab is 0.04 nm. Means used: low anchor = 9.4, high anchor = 9.98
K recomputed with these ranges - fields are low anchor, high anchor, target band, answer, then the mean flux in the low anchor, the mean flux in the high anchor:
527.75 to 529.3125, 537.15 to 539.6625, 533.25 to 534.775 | 0.085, 9.46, 9.75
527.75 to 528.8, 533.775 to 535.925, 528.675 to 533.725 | 0.287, 9.29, 9.81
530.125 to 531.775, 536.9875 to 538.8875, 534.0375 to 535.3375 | -0.073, 9.02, 9.59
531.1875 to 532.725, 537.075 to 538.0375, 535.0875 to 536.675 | -0.169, 9.51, 9.18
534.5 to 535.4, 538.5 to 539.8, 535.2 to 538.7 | 0.067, 10.1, 9.89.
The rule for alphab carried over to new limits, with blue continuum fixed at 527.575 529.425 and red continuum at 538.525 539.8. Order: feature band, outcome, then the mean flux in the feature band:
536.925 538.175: 0.091 nm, 9.11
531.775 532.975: 0.075 nm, 9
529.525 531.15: 0.122 nm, 8.8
